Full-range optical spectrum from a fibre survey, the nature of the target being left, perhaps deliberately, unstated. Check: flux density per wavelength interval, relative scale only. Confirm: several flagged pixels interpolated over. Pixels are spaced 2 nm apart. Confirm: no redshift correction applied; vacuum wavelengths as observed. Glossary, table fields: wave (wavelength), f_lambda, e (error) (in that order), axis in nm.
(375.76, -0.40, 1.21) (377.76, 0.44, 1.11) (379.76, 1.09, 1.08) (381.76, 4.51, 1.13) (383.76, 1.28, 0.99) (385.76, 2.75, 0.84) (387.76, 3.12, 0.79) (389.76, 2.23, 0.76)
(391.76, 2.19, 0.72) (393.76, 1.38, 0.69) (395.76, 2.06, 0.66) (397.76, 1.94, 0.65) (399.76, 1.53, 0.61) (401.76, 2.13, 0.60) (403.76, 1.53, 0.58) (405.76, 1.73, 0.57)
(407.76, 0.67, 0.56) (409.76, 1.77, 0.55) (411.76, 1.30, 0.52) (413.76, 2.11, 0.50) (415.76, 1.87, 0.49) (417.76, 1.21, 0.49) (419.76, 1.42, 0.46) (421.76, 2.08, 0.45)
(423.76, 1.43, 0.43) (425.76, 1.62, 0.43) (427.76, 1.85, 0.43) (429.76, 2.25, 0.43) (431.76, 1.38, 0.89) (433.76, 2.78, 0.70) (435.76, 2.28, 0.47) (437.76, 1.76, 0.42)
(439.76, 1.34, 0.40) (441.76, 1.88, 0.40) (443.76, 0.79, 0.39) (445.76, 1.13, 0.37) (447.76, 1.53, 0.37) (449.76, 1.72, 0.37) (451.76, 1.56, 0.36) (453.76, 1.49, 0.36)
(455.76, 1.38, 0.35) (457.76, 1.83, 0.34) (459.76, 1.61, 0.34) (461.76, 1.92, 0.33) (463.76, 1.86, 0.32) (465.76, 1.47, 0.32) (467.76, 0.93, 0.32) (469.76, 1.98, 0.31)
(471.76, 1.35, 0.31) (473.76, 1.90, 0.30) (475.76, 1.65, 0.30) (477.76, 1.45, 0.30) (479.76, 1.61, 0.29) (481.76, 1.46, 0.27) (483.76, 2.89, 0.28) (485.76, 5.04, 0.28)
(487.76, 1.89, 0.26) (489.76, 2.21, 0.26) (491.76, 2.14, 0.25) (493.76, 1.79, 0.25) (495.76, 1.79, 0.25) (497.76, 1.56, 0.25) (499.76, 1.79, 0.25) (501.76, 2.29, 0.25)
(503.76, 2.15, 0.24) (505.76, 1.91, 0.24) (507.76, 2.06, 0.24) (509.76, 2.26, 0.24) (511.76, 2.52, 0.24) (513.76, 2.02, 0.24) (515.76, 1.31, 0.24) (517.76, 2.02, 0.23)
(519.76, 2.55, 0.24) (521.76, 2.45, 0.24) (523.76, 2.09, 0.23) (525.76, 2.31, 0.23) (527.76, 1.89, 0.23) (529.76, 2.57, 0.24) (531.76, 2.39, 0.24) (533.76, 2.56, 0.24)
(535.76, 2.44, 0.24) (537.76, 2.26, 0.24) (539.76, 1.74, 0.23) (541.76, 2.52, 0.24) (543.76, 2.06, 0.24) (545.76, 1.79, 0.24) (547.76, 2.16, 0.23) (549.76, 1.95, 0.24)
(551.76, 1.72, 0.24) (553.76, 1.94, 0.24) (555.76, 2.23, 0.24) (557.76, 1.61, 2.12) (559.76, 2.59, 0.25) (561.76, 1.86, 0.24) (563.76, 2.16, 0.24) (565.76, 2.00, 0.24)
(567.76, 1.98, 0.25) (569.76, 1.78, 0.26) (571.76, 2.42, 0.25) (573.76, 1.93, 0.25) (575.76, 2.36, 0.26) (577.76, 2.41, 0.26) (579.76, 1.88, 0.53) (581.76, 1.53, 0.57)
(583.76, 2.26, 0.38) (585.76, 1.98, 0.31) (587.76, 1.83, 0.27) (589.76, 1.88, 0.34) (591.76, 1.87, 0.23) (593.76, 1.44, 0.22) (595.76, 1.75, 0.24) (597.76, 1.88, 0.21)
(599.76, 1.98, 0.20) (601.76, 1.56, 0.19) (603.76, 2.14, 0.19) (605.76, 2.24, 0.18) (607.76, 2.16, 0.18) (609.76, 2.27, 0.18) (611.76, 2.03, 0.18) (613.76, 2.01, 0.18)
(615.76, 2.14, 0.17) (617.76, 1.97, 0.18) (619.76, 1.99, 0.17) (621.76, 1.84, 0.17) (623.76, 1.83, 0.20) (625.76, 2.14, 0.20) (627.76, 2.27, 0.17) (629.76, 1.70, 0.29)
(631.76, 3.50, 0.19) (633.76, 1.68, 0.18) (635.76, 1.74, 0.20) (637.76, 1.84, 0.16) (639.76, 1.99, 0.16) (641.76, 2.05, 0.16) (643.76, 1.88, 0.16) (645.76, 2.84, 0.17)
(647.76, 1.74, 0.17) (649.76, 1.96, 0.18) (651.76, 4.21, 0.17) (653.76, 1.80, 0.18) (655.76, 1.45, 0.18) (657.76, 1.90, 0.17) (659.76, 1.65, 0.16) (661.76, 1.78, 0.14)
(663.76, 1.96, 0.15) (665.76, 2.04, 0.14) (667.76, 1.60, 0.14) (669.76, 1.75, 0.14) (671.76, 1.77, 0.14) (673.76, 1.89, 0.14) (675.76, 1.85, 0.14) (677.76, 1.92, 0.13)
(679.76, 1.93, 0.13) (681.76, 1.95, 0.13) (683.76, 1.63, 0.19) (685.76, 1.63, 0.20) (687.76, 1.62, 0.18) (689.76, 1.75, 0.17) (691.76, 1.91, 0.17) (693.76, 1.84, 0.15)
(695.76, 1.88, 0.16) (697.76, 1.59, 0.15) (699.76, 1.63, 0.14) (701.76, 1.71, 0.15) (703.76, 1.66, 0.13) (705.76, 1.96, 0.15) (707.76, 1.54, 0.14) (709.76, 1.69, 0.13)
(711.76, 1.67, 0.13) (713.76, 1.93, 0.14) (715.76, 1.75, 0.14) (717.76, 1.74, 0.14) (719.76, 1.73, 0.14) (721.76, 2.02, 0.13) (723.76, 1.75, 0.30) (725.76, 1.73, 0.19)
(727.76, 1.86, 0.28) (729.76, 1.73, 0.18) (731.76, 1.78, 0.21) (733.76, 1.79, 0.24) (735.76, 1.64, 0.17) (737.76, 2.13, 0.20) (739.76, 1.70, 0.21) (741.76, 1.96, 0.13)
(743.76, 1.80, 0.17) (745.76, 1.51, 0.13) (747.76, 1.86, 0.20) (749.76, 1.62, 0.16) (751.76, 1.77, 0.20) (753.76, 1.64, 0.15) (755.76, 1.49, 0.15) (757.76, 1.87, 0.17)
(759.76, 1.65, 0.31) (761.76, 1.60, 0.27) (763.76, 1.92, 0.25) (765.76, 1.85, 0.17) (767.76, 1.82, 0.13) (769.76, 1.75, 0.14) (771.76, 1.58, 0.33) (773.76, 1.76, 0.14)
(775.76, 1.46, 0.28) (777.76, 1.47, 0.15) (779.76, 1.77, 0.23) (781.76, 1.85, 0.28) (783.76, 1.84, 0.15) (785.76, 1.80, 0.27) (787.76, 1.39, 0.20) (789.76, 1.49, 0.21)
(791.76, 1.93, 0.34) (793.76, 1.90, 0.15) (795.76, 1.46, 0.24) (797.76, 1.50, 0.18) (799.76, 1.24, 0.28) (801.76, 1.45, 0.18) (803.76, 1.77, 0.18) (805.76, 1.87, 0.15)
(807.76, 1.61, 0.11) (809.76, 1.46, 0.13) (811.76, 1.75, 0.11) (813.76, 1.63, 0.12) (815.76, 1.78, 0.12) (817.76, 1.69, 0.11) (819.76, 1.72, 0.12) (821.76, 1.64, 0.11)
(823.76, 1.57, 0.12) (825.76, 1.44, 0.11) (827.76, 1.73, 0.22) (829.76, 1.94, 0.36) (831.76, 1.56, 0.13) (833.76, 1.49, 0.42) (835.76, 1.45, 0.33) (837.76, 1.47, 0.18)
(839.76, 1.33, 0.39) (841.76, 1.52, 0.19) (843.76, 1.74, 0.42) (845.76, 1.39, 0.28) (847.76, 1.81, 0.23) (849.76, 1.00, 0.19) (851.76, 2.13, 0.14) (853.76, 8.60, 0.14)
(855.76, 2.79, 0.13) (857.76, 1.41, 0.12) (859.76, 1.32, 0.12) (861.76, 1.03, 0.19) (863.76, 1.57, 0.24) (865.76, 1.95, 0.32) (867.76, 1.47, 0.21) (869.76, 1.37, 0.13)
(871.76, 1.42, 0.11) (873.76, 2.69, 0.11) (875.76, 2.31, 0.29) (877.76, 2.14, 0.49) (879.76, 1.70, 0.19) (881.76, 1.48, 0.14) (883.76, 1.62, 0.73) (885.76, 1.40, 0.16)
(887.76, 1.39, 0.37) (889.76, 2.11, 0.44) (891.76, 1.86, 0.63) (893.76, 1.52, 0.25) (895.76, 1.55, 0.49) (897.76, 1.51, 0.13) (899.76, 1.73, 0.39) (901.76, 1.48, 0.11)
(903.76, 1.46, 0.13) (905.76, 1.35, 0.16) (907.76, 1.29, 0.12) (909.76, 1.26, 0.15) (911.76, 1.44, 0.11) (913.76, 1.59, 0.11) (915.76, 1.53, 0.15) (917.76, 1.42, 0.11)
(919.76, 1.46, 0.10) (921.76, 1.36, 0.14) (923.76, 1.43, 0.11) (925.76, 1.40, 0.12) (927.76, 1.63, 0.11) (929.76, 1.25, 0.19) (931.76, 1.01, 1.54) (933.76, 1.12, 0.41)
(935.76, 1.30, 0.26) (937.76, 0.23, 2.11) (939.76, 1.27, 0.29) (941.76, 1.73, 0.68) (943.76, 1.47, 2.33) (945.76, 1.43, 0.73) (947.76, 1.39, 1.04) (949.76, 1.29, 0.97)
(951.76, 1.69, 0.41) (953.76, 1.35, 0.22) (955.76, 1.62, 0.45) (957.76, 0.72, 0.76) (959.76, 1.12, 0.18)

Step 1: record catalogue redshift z 0.30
